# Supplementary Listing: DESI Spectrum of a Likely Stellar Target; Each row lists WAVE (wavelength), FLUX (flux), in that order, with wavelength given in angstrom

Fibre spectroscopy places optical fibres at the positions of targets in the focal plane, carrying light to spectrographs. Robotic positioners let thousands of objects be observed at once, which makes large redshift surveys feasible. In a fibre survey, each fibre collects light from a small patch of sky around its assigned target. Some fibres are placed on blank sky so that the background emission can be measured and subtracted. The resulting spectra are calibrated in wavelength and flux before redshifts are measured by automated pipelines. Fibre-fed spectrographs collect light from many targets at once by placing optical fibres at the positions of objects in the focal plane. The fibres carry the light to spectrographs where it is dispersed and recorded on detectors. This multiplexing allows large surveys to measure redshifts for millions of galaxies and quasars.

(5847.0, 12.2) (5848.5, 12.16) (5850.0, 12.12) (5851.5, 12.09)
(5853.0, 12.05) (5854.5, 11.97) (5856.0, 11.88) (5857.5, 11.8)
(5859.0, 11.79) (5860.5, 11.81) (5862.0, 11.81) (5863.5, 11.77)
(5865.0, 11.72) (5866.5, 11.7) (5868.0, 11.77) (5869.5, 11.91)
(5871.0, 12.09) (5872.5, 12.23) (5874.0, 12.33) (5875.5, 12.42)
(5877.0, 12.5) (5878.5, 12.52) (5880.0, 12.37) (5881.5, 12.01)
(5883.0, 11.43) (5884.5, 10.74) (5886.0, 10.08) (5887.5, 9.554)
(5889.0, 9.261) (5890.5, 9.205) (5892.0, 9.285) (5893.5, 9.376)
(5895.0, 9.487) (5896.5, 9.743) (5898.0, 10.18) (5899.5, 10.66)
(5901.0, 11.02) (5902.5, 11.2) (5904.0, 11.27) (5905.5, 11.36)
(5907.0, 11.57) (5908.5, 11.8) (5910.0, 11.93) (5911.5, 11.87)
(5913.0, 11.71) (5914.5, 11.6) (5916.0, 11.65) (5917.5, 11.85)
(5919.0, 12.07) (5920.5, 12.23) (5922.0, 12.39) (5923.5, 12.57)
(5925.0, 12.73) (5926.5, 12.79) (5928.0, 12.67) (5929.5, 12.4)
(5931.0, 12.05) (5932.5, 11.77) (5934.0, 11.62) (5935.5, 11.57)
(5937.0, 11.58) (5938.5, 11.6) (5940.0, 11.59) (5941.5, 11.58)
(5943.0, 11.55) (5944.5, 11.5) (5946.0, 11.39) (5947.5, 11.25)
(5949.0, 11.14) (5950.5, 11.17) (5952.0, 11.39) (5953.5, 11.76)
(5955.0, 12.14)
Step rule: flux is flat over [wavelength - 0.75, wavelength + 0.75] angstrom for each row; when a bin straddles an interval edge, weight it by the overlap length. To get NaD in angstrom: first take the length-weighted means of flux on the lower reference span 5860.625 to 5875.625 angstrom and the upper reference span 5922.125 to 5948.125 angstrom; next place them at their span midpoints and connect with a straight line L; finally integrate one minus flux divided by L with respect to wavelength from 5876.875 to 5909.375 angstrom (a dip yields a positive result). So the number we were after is 3.3 angstrom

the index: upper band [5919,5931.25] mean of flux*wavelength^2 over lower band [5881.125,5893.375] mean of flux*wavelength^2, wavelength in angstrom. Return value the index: 1.25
